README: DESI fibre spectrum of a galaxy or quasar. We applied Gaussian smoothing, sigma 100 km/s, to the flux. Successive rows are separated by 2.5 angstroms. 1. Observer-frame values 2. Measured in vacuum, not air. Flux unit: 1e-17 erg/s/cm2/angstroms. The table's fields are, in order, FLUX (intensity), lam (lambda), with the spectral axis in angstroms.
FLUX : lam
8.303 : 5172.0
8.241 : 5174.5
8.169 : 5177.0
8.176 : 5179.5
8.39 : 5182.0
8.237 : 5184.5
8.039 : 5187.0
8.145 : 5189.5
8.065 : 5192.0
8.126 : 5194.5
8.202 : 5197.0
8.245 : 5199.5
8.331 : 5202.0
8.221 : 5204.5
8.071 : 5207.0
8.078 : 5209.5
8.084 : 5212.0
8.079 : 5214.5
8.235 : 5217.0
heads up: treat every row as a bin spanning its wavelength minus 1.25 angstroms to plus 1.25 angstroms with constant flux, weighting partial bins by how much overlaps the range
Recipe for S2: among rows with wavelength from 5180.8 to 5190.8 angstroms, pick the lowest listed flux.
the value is 8.039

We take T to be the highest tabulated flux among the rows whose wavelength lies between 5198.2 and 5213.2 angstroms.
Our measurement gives 8.331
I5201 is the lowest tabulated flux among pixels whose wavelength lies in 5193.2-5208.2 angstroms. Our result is 8.071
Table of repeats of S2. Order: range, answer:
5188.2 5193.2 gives 8.065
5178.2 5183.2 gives 8.176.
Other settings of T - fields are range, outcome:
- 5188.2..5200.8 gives 8.245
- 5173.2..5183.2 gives 8.39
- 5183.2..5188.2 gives 8.237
